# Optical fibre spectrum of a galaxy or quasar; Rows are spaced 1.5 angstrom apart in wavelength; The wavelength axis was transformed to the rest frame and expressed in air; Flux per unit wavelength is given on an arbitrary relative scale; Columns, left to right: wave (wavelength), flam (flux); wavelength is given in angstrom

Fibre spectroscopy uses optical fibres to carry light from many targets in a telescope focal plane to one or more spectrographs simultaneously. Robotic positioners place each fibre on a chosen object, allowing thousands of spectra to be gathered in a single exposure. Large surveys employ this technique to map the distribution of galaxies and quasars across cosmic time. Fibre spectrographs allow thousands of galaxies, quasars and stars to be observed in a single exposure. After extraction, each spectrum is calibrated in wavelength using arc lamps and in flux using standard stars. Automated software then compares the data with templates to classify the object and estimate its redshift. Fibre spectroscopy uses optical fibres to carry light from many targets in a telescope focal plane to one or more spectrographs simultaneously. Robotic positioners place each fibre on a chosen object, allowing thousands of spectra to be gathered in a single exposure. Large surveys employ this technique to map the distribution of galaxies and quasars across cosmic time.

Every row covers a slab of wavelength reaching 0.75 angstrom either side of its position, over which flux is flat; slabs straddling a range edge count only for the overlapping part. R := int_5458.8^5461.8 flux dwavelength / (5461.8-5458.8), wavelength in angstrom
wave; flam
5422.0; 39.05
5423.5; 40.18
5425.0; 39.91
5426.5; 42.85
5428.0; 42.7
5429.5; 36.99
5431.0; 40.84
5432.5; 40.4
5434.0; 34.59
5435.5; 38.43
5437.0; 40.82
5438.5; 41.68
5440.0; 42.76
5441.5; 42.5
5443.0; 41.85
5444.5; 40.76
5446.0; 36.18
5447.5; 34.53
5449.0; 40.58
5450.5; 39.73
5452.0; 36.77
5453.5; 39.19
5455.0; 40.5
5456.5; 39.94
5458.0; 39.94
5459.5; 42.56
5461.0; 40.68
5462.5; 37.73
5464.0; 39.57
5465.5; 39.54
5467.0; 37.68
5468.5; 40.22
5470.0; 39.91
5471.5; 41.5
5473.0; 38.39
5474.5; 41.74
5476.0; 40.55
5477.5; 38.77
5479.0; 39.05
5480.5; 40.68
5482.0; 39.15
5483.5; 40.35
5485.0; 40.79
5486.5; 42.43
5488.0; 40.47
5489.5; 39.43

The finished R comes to 41.5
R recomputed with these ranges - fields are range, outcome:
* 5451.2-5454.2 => 38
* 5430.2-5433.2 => 40.6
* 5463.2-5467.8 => 38.9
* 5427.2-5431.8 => 40.2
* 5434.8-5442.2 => 41.2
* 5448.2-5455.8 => 39.3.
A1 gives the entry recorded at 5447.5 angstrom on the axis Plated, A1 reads 34.53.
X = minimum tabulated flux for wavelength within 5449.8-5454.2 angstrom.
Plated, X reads 36.77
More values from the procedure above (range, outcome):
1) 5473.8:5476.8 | 40.55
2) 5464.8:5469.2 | 37.68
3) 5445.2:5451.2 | 34.53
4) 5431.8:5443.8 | 34.59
